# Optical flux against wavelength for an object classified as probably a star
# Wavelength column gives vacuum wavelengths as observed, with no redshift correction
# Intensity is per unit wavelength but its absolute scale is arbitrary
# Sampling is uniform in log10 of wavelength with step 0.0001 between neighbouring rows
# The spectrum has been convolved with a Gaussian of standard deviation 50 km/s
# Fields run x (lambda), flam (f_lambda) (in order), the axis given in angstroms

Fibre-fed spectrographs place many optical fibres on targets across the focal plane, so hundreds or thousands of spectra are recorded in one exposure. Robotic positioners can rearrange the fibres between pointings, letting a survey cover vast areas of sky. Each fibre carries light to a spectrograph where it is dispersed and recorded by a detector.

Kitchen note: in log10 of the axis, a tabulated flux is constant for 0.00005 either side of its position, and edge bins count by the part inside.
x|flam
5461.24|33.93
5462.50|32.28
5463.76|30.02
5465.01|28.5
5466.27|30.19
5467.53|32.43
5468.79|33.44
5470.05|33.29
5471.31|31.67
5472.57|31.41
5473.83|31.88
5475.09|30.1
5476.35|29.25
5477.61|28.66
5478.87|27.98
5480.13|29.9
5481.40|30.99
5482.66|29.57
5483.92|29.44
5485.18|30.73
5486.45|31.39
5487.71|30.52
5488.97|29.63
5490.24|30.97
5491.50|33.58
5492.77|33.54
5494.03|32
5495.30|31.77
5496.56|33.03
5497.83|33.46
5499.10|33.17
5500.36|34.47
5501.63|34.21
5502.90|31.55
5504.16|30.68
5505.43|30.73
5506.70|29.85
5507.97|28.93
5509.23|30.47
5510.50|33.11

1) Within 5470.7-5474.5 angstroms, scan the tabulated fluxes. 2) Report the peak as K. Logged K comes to 31.88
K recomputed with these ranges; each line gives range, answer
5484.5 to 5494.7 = 33.58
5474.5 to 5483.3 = 30.99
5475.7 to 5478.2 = 29.25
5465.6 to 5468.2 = 32.43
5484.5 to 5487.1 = 31.39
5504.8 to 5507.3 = 30.73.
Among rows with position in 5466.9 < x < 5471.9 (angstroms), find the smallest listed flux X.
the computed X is 31.67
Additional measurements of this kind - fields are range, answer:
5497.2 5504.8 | 30.68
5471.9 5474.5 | 31.41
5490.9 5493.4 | 33.54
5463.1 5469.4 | 28.5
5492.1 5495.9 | 31.77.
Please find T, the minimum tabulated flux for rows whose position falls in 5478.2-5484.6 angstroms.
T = 27.98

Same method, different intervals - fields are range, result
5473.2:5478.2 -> 28.66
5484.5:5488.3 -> 30.52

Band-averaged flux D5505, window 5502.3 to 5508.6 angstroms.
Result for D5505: 30.4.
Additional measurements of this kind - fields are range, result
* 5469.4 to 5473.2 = 32.1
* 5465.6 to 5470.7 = 32.3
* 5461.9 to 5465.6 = 30.3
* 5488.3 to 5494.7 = 31.9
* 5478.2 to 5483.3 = 29.6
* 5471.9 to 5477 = 30.7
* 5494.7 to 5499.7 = 32.8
